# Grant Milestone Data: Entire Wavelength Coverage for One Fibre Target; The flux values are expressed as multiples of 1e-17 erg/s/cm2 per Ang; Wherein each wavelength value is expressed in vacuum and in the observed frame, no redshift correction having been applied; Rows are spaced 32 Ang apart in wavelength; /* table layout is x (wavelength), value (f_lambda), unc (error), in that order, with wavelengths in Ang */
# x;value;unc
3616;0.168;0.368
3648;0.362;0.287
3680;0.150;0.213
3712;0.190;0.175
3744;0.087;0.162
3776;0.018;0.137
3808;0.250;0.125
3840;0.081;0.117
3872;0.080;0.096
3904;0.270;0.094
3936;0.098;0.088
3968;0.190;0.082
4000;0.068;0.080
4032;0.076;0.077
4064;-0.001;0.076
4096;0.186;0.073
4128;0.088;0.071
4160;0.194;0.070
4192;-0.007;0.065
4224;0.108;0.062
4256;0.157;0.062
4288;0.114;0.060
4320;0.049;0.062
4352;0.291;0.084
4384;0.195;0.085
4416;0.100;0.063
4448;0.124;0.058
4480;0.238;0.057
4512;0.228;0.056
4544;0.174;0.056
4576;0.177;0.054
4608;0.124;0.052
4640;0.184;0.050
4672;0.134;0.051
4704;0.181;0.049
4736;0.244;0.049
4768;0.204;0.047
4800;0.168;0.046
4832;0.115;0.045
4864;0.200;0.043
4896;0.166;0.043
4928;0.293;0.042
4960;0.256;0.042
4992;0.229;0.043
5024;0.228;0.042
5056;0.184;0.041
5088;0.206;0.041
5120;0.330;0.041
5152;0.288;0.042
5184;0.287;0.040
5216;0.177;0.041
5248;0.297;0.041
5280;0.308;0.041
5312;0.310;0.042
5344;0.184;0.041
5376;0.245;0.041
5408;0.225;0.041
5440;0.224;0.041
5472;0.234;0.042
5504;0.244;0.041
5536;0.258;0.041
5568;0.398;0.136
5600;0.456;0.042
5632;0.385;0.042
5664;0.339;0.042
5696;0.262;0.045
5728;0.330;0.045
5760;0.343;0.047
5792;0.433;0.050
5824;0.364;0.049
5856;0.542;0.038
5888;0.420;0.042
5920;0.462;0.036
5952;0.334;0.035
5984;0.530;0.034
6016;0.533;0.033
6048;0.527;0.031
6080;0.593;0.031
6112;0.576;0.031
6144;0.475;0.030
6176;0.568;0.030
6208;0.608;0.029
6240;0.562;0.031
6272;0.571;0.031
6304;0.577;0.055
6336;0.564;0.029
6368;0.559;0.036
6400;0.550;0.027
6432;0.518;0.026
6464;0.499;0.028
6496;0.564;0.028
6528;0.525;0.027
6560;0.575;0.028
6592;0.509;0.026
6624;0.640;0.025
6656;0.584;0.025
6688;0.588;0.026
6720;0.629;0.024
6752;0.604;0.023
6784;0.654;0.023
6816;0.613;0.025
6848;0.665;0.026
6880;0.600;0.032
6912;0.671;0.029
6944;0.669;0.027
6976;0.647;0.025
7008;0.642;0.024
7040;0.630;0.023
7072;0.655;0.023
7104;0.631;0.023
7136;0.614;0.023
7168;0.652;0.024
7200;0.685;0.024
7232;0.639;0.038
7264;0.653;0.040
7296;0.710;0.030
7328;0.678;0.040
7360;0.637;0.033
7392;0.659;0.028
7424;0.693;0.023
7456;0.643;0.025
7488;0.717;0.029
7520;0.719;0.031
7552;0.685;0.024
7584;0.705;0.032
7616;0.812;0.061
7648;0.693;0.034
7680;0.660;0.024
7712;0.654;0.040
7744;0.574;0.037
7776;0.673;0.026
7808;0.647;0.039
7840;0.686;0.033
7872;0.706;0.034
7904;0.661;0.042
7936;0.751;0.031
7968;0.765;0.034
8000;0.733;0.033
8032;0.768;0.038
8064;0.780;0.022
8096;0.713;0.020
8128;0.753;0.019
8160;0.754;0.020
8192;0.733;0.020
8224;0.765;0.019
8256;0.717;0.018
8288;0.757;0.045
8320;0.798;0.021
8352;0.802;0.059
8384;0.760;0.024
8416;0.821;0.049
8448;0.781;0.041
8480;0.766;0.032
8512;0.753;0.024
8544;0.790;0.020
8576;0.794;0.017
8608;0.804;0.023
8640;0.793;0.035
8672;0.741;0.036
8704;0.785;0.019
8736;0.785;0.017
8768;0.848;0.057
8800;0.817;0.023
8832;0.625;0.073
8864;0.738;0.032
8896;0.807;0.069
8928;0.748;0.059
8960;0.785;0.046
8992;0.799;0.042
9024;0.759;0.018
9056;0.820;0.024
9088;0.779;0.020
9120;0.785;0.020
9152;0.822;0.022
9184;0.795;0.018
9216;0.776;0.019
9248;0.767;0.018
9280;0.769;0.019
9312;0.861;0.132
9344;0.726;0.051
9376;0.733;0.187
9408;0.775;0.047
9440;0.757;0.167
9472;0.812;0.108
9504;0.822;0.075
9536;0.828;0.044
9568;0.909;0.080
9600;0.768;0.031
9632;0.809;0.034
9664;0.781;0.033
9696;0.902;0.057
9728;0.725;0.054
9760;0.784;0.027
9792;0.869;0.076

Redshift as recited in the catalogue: 0.498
